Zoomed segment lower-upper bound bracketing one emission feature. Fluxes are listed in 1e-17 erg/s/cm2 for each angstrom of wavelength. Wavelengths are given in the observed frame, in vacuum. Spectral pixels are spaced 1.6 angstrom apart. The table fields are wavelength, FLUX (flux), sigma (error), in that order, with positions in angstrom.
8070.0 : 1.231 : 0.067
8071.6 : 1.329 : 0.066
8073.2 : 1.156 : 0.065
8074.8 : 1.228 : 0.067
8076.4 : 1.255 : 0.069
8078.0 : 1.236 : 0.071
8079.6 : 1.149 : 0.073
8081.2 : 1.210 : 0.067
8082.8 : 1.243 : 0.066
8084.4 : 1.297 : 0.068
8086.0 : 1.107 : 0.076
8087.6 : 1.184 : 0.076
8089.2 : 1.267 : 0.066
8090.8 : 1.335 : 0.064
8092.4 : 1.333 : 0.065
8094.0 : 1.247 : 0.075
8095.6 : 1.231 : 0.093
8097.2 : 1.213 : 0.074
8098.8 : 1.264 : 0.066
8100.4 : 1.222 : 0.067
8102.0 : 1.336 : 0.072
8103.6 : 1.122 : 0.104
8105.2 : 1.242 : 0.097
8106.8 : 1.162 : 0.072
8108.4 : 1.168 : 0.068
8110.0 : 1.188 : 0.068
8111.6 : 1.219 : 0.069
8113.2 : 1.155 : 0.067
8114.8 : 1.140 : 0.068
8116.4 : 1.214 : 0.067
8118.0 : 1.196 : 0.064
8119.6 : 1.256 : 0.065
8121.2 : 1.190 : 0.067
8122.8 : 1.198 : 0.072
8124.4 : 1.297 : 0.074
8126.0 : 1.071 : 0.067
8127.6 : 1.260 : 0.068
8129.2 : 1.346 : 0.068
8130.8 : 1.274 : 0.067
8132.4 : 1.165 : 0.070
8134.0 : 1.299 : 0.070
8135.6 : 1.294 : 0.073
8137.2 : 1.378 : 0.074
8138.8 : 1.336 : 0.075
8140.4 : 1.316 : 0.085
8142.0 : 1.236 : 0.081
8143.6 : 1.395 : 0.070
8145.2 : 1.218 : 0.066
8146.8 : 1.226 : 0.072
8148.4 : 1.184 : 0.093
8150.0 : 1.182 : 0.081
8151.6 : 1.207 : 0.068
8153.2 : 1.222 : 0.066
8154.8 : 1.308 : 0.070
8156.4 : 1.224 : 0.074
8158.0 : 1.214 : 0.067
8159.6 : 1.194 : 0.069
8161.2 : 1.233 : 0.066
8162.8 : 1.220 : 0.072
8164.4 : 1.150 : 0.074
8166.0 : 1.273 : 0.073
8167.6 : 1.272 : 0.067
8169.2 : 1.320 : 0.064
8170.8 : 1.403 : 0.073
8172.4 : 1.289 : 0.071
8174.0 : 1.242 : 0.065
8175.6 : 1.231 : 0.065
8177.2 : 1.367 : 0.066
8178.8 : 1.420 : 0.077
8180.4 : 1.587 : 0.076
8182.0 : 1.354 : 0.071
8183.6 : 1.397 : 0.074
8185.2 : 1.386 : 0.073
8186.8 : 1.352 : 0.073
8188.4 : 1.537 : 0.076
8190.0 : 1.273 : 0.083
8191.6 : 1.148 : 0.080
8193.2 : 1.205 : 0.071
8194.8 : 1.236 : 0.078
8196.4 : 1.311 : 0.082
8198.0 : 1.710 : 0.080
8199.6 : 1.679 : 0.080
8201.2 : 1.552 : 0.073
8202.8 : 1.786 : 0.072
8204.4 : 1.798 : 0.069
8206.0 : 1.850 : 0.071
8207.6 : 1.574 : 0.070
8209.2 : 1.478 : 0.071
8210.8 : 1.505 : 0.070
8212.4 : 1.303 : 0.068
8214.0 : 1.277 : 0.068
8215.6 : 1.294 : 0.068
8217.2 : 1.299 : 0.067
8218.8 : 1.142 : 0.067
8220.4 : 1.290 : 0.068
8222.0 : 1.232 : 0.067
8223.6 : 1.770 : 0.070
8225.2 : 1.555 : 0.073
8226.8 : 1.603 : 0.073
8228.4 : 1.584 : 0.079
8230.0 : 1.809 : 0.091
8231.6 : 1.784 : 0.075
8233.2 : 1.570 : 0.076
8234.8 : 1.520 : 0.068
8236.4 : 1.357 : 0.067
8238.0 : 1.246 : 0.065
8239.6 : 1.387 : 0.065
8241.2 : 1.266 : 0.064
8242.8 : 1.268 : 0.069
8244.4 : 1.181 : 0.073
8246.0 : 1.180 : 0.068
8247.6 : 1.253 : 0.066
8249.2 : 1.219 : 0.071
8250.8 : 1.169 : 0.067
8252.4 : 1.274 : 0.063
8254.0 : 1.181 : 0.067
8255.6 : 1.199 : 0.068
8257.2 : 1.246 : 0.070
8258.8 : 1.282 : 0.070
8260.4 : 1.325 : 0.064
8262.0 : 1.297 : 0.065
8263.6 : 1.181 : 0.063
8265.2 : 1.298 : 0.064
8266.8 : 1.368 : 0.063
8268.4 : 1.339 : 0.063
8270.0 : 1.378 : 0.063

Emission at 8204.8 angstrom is H-alpha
